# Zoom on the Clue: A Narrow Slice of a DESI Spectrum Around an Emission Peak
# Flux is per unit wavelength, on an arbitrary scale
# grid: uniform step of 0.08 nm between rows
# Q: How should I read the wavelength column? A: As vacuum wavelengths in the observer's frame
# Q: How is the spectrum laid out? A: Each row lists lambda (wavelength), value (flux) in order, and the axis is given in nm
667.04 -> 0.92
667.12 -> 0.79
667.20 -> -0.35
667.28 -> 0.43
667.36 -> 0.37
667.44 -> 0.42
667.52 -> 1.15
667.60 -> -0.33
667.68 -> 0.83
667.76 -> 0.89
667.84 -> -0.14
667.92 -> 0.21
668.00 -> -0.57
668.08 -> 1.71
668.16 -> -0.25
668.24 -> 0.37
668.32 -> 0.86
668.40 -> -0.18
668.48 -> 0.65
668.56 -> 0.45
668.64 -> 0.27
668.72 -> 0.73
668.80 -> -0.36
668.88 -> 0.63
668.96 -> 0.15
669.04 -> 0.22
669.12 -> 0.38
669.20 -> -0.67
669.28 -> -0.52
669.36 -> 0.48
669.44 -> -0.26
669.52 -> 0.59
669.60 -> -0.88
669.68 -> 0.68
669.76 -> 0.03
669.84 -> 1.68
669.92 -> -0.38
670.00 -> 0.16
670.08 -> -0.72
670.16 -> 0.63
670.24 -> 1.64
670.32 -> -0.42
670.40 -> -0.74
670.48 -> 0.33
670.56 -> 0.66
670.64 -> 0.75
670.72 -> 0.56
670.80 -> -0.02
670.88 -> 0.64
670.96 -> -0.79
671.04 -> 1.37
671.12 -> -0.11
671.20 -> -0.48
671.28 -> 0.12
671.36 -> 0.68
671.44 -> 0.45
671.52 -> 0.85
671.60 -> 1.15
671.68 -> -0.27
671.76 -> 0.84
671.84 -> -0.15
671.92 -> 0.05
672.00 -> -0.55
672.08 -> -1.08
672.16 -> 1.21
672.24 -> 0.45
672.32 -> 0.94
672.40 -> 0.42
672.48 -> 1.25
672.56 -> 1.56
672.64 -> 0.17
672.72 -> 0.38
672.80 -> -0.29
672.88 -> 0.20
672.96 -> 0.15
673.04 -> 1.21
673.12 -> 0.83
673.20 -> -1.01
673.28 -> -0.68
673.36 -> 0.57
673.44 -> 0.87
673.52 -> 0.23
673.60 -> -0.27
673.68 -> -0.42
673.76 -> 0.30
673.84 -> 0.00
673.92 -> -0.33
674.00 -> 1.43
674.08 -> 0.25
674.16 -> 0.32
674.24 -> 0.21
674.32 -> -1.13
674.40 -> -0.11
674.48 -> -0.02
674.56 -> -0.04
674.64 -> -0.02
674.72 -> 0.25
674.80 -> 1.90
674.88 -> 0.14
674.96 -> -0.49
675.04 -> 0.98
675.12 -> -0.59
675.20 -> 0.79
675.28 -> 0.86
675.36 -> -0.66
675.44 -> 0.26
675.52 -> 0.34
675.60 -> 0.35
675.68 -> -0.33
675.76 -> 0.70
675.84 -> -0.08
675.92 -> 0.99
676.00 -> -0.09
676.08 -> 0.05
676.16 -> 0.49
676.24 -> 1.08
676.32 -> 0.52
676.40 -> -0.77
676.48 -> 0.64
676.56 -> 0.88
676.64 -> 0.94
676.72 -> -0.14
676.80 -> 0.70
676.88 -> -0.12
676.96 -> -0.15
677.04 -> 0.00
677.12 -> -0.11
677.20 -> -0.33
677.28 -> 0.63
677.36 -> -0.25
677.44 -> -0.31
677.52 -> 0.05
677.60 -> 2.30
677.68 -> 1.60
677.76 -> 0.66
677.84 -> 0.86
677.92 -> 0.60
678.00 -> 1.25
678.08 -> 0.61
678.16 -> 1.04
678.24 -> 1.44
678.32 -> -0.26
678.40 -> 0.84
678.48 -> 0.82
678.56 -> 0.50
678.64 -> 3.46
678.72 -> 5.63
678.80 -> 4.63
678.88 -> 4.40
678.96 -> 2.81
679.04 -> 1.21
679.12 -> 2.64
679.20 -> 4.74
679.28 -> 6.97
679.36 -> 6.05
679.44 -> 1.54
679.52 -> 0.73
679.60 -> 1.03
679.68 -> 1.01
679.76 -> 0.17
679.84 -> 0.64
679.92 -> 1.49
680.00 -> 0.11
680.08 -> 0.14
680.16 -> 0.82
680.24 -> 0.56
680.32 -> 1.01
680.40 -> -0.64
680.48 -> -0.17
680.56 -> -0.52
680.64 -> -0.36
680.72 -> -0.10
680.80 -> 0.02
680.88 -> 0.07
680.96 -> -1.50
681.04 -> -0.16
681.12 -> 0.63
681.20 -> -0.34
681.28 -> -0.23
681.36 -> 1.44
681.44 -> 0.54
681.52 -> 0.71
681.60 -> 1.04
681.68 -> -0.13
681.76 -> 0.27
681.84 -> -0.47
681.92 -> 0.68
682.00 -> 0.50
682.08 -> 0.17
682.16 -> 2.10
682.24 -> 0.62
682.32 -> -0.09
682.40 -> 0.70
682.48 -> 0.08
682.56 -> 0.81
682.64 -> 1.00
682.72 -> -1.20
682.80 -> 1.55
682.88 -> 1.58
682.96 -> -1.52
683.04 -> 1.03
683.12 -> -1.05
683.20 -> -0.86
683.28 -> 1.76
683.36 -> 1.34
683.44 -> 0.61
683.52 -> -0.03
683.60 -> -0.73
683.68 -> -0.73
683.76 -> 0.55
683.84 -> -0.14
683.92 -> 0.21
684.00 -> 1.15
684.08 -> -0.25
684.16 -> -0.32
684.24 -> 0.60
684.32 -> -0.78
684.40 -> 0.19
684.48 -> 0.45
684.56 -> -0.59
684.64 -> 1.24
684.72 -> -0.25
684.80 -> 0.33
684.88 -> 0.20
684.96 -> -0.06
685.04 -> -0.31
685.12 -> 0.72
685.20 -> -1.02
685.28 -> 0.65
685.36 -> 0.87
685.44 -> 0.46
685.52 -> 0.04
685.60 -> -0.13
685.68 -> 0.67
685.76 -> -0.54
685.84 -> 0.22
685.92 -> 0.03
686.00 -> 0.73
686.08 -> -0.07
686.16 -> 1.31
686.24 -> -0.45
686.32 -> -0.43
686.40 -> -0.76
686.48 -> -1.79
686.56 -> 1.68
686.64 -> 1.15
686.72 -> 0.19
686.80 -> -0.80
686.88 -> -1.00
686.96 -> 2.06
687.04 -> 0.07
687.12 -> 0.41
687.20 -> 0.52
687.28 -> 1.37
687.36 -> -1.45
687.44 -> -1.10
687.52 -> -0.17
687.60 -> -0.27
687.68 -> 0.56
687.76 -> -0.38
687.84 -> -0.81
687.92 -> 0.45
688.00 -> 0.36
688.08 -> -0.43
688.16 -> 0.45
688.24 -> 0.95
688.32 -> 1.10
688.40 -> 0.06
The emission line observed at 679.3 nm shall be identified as [O II]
